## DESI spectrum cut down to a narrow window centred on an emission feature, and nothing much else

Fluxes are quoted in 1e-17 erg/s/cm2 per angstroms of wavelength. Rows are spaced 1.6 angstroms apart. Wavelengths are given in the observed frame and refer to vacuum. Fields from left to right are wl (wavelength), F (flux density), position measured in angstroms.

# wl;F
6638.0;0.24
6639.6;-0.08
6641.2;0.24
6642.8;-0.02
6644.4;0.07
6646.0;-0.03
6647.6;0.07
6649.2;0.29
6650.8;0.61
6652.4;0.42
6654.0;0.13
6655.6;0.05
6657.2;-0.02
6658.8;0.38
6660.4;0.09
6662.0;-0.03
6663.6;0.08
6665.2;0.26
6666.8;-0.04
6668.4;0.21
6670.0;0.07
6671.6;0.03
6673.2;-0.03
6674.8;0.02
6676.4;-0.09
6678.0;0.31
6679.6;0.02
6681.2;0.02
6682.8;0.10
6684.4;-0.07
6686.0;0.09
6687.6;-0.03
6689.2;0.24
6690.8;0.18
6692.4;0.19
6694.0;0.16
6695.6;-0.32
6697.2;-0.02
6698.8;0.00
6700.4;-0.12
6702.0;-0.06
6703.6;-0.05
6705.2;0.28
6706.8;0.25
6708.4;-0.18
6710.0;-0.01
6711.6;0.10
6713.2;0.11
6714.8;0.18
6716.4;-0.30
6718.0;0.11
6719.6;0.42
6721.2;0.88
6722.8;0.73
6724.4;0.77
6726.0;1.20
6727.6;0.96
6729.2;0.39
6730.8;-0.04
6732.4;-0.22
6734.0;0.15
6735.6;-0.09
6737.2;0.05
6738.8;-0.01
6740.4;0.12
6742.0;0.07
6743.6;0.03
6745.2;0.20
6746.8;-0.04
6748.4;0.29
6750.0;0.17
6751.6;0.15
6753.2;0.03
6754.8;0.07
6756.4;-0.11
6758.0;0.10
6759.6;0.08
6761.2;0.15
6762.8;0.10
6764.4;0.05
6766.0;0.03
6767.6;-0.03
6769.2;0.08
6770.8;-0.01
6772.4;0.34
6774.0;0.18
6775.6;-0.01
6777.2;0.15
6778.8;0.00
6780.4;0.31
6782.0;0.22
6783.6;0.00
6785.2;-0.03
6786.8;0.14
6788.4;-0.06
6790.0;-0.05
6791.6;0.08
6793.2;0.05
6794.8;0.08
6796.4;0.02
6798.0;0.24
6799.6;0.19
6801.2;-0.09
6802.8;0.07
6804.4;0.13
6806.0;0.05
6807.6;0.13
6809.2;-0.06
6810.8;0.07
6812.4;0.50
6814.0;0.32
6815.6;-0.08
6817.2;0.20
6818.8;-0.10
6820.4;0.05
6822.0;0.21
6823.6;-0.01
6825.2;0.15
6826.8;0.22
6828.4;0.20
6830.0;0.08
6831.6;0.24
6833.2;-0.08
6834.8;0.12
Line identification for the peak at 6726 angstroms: [O II] 3727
